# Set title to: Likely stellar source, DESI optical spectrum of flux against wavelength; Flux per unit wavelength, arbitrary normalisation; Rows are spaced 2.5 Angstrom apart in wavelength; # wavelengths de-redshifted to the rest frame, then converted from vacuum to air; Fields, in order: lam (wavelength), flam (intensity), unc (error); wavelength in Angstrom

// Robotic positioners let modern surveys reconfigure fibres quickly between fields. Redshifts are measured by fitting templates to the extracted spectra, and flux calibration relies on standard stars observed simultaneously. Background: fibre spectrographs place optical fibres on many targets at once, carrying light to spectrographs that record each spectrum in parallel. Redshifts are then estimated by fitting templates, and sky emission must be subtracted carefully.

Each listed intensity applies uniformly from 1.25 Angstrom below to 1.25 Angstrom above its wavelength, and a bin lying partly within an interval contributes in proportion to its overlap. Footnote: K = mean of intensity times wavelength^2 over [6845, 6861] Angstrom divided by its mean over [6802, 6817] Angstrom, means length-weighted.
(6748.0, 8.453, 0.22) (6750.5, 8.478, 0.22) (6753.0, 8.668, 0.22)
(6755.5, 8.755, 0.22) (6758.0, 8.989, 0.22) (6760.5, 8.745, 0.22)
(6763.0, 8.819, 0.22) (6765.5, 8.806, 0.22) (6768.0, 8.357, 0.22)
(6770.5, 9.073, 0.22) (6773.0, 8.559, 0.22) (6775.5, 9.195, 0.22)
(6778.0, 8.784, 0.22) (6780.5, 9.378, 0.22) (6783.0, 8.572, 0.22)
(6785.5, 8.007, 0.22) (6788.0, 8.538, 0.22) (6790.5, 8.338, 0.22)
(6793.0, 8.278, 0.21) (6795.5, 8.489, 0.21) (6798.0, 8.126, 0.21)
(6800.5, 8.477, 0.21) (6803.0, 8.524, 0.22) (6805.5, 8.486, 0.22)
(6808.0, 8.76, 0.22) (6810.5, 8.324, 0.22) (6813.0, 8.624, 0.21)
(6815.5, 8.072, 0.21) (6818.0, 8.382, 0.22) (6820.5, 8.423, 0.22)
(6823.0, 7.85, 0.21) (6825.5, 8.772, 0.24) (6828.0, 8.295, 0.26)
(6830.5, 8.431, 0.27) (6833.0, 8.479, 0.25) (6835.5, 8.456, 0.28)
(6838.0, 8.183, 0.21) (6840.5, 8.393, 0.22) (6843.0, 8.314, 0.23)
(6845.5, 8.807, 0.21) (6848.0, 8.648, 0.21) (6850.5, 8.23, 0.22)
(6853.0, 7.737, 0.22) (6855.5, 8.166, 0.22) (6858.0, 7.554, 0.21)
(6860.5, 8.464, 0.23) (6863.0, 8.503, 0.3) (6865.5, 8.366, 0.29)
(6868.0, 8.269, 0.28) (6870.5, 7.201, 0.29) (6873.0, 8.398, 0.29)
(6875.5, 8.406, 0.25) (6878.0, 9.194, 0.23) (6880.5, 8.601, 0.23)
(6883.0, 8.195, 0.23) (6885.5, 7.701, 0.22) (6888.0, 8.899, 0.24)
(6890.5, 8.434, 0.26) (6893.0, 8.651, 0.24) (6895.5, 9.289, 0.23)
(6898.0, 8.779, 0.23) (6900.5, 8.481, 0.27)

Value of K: 0.98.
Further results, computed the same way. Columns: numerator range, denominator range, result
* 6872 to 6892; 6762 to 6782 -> 0.99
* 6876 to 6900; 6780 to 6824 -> 1.05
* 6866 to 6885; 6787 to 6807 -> 1.01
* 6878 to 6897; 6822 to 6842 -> 1.04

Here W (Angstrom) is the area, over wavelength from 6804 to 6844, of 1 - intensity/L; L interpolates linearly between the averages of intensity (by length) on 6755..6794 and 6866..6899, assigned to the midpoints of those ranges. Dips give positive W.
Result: 0.9 Angstrom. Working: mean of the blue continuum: 8.7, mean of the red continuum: 8.46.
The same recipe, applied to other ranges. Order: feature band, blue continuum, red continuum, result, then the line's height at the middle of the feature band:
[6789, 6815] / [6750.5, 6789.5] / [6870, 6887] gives 0.53 Angstrom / 8.61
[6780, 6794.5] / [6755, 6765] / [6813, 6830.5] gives 0.23 Angstrom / 8.61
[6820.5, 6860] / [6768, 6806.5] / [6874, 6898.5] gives 1.38 Angstrom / 8.6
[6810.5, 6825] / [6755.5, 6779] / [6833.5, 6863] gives 0.31 Angstrom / 8.48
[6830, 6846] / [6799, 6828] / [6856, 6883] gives -0.11 Angstrom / 8.36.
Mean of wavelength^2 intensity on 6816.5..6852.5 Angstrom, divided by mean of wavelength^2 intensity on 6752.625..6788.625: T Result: 0.98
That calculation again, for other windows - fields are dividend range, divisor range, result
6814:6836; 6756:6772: 0.97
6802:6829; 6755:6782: 0.96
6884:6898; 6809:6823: 1.06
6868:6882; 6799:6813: 1.00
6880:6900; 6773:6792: 1.02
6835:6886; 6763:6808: 0.98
